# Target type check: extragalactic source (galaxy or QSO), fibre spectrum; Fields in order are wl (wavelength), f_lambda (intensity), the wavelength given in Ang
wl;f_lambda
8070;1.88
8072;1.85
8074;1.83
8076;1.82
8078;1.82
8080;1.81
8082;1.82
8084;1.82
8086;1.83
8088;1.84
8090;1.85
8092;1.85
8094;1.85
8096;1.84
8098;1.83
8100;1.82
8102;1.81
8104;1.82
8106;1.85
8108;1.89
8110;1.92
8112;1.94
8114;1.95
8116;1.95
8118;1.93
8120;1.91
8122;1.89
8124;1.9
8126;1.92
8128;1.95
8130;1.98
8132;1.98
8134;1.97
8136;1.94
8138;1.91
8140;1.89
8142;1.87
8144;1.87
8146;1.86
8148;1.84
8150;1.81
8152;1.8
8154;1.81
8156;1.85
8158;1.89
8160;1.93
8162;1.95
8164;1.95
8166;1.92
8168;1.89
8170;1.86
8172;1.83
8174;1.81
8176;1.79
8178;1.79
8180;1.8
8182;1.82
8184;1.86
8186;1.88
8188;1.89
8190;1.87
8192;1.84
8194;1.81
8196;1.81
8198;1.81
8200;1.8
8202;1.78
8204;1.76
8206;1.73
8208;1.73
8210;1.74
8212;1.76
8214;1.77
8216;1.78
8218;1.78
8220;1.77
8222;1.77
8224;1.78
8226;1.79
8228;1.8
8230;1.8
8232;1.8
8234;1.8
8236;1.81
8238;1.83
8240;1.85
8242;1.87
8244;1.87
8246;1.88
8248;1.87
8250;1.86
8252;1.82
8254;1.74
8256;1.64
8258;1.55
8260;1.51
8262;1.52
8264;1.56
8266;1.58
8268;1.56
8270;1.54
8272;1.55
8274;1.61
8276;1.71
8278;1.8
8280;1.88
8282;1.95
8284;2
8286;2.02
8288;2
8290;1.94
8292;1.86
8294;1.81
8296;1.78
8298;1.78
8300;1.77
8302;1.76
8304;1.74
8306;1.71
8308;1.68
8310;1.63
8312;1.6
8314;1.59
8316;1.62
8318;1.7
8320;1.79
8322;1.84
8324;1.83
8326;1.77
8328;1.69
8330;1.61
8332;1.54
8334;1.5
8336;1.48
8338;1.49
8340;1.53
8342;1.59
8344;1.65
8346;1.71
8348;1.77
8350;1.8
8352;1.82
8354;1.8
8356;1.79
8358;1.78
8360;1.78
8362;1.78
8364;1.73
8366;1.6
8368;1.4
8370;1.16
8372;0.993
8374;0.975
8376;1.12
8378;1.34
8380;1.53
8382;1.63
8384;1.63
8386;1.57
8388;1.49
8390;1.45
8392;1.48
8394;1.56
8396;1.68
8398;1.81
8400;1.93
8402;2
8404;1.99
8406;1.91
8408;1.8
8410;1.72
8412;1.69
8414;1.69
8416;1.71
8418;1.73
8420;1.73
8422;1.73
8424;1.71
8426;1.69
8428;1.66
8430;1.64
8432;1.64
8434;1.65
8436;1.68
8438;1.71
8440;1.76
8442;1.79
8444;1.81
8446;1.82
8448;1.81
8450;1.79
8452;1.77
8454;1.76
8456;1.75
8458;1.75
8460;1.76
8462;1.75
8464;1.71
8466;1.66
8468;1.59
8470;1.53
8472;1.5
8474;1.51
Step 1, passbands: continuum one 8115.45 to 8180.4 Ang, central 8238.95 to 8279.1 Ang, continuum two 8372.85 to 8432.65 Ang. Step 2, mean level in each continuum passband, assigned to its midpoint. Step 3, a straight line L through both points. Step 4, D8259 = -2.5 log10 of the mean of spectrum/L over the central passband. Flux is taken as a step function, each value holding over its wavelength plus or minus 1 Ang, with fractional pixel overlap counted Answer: 0.05 mag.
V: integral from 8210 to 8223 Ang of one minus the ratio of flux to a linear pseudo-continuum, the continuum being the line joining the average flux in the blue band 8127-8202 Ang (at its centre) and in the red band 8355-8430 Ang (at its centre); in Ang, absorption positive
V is 0.3 Ang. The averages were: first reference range 1.87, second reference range 1.62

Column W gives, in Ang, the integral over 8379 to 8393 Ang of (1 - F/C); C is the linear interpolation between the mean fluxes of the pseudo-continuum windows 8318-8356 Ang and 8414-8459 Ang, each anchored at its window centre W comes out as 1.4 Ang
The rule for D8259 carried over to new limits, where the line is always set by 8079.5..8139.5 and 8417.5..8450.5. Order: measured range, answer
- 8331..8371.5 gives 0.09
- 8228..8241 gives 0.01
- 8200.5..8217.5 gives 0.05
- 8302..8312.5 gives 0.07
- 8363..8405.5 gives 0.14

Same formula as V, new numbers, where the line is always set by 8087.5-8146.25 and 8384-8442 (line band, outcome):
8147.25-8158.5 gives 0.24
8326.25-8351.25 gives 1.91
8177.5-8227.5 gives 1.17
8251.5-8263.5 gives 1.24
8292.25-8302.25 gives -0.04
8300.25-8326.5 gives 0.85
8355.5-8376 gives 3.12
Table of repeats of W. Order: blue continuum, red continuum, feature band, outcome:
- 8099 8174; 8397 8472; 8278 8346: 2.76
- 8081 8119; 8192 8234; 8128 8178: -1.59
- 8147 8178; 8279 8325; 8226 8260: 0.59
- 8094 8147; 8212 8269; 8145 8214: -0.21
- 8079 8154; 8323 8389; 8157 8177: -0.76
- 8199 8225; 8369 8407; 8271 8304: -3.08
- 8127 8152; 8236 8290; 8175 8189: 0.14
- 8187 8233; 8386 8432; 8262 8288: 0.48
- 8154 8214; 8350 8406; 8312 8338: 0.09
